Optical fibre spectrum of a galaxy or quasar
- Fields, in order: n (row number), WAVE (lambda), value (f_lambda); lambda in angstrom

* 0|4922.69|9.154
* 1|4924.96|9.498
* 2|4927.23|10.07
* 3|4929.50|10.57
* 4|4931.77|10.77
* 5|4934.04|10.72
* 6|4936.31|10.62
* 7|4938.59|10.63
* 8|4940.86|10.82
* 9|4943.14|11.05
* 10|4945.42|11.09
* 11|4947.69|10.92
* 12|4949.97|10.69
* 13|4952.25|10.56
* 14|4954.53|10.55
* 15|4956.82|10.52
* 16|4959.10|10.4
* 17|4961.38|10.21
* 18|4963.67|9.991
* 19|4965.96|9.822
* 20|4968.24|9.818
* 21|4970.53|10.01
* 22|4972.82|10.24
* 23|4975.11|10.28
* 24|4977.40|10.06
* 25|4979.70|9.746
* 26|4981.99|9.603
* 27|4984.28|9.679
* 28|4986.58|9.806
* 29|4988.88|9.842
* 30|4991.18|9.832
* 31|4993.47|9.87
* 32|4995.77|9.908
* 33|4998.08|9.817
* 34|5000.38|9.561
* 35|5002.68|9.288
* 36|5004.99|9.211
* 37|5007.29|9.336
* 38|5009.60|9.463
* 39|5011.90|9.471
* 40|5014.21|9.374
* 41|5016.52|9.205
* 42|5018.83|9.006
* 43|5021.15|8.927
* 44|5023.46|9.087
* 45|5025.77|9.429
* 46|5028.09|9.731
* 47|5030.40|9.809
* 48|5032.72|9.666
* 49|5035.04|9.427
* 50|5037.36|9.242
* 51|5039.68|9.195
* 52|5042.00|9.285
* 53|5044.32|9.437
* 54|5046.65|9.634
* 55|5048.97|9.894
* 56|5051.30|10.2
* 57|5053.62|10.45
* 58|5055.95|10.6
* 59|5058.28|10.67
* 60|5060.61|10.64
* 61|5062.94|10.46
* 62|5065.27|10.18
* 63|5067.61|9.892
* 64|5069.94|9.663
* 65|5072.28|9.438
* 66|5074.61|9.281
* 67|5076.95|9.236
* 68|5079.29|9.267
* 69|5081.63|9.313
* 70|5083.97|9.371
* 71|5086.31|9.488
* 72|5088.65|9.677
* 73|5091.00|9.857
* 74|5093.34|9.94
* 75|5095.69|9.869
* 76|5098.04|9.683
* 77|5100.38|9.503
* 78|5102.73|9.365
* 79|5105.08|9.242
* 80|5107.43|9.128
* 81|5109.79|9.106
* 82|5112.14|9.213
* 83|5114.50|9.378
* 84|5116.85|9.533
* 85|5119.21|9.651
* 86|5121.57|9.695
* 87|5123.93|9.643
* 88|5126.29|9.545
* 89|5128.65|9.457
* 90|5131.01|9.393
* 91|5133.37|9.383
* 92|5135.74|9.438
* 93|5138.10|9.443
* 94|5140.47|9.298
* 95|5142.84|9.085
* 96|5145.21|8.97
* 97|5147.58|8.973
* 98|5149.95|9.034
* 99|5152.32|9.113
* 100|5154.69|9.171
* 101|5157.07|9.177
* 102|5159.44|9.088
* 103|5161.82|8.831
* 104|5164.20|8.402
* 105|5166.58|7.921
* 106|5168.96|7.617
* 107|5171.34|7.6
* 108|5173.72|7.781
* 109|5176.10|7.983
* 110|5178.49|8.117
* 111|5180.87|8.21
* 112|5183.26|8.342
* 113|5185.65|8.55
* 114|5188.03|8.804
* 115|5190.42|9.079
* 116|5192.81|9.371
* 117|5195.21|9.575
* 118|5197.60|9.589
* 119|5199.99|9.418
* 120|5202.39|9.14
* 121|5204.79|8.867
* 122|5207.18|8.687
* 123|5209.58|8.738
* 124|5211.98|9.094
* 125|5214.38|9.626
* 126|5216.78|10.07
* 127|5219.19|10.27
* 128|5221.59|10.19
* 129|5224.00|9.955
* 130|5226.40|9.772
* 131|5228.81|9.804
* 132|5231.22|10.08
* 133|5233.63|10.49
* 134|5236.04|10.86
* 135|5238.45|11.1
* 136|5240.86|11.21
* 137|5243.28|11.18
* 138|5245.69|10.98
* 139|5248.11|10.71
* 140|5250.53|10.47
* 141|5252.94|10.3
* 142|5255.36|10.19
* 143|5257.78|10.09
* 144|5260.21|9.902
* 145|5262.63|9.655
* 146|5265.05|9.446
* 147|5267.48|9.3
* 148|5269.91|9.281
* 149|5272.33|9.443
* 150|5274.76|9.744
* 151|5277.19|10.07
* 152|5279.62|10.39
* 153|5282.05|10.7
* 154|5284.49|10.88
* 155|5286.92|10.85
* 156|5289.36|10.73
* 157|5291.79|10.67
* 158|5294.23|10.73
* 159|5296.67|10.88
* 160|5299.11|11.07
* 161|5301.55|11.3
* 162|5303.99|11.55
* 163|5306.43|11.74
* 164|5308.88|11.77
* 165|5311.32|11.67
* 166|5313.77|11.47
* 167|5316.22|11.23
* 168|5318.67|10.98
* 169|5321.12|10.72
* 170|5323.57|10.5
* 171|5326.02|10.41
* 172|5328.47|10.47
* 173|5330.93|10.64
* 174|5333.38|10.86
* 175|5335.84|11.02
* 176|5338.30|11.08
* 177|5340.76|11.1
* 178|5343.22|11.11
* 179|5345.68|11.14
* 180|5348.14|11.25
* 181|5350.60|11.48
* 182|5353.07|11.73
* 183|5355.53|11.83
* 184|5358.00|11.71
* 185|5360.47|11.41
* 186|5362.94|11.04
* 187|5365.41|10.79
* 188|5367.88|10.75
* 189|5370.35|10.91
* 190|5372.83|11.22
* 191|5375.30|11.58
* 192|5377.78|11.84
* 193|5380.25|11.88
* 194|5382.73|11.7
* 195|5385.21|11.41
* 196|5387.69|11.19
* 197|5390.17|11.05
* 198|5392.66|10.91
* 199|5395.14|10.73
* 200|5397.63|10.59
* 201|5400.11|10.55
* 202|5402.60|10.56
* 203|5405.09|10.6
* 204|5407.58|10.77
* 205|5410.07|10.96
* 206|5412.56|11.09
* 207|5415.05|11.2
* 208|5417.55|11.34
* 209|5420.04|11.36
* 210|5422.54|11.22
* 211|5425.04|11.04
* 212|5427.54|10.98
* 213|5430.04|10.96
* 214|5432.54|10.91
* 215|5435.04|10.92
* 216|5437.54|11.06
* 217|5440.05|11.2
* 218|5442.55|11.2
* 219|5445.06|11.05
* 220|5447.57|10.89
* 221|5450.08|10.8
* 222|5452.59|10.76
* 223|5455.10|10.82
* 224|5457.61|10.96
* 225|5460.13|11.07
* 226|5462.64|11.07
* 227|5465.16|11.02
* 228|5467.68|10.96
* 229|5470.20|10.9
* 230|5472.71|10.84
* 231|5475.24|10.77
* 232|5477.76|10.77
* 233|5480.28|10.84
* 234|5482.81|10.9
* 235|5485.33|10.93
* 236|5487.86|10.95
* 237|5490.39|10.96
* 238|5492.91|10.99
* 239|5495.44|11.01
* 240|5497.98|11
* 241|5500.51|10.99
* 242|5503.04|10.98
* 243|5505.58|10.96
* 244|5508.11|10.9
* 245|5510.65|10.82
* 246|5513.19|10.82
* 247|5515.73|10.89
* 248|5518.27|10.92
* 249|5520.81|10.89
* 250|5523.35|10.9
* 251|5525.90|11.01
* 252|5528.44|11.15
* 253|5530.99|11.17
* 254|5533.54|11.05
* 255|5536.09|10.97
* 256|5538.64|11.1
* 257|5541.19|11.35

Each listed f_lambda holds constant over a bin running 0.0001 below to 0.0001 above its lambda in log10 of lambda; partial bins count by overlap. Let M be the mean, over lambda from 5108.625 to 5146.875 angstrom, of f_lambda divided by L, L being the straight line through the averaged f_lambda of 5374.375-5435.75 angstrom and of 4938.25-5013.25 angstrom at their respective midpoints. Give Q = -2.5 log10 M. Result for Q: 0.11 mag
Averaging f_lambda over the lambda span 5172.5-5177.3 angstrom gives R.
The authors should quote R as 7.88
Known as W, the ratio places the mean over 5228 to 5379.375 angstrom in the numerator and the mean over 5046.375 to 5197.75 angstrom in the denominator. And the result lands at 1.16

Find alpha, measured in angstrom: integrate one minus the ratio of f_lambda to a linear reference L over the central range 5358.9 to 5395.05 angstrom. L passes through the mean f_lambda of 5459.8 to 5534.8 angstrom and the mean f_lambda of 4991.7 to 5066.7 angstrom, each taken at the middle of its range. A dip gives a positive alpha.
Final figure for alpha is -2.15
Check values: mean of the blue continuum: 9.67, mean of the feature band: 11.3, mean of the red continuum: 10.9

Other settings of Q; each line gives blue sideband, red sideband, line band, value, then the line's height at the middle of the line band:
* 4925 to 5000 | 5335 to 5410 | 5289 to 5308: -0.01 mag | 11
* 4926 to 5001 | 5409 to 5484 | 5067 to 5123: 0.10 mag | 10.5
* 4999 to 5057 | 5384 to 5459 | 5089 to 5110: 0.03 mag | 9.78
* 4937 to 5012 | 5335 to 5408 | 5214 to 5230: 0.08 mag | 10.8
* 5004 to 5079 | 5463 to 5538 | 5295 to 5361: -0.07 mag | 10.5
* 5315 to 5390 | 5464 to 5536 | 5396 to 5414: 0.03 mag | 11.1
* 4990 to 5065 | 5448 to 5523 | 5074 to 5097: 0.03 mag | 9.83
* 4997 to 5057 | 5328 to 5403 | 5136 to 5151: 0.11 mag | 10.1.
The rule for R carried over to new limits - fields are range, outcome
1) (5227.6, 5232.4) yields 9.93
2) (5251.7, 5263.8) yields 10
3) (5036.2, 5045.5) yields 9.29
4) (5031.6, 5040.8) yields 9.38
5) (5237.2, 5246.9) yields 11.1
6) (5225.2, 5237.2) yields 10.2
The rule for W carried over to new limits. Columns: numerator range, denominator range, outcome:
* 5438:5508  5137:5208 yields 1.25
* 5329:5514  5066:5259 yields 1.17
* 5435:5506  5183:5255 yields 1.11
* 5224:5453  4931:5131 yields 1.11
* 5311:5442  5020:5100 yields 1.14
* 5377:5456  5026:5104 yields 1.13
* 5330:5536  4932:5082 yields 1.12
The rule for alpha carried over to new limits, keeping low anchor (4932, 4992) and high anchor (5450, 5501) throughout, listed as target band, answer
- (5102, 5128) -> 2.7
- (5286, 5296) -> 0.0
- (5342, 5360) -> -1.2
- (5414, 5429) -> -0.5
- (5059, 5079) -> 1.1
